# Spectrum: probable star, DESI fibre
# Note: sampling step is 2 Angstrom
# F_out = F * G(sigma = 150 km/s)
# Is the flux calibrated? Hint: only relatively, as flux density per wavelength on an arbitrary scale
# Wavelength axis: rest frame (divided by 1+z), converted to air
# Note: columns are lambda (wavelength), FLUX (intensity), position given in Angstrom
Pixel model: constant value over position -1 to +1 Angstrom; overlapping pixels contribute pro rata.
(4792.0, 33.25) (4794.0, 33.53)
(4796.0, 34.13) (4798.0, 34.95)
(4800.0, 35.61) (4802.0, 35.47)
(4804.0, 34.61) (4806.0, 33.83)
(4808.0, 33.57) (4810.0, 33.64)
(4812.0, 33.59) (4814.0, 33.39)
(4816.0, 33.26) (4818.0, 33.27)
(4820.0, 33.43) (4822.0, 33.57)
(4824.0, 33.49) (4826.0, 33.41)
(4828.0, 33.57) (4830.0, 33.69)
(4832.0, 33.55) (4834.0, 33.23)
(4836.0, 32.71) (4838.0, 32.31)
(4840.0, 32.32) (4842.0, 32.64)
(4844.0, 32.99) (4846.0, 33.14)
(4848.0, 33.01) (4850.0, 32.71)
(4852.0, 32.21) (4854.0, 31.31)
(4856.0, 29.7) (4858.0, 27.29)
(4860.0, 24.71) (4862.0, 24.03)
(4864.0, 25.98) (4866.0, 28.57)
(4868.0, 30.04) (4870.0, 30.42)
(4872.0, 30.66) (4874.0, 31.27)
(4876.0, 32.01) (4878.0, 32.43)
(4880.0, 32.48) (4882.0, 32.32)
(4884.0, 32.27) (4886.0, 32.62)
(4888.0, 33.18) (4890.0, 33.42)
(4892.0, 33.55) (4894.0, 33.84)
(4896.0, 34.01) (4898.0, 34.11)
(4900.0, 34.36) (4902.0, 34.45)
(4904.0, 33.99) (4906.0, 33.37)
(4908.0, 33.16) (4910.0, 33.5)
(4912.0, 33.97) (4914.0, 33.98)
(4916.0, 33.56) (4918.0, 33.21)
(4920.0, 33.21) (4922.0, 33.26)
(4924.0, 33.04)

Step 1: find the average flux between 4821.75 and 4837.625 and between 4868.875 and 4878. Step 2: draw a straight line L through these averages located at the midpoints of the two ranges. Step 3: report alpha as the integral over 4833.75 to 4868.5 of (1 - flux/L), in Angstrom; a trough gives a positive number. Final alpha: 2.04 Angstrom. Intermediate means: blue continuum 33.4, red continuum 31.2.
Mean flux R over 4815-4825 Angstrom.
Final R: 33.4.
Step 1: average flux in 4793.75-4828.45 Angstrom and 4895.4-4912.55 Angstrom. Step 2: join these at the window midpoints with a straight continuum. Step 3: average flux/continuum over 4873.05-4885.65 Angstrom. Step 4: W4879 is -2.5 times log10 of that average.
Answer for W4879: 0.06 mag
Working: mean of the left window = 33.9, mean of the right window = 33.9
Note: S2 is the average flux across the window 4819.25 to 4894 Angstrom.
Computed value 31.7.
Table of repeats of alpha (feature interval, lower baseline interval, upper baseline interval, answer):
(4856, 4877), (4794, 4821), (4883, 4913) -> 3.2 Angstrom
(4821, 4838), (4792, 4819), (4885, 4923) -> 0.3 Angstrom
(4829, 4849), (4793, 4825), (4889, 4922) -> 0.5 Angstrom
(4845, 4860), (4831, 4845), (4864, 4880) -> 0.5 Angstrom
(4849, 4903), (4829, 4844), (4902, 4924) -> 3.2 Angstrom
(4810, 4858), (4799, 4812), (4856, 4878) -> -1.6 Angstrom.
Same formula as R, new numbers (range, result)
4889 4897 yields 33.7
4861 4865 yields 25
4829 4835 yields 33.5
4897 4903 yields 34.3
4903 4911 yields 33.5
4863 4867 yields 27.3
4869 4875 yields 30.8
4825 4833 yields 33.6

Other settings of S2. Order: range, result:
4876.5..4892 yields 32.7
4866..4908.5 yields 32.7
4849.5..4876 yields 29.2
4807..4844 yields 33.3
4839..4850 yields 32.8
